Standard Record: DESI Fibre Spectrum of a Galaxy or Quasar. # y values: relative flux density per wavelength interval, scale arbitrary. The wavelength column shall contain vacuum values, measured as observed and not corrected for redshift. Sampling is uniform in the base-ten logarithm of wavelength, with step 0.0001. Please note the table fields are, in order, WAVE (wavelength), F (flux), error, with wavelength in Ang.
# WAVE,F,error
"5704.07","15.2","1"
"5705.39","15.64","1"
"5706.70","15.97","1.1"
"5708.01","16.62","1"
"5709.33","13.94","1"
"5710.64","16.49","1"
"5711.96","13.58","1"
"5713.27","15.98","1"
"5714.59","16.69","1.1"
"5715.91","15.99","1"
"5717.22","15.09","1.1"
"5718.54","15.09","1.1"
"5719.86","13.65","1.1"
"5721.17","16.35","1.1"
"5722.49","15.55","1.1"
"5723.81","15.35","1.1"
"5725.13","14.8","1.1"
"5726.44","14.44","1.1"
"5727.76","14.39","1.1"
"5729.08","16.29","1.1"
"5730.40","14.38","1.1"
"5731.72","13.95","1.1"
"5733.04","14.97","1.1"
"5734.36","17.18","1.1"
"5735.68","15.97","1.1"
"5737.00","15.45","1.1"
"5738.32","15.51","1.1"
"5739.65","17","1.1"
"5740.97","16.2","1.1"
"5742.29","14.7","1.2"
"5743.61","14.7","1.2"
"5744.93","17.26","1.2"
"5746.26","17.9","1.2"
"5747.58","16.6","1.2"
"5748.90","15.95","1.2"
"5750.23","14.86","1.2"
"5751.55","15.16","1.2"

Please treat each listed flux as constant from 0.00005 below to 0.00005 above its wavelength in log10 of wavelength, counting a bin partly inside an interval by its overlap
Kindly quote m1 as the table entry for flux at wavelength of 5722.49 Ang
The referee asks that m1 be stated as 15.55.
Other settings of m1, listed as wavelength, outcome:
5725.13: 14.8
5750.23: 14.86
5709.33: 13.94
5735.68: 15.97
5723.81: 15.35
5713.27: 15.98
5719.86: 13.65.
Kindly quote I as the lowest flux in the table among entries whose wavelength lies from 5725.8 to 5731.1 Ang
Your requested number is 14.38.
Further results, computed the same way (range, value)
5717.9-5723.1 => 13.65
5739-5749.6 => 14.7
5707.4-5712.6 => 13.58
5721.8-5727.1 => 14.44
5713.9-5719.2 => 15.09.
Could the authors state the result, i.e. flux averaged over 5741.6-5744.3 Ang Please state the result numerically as 14.8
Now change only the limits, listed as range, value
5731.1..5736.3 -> 15.5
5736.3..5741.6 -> 16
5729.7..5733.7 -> 14.4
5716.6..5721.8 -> 15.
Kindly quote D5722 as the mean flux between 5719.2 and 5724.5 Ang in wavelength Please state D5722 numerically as 15.2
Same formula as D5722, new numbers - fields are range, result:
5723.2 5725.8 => 15.1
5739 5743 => 16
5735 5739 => 15.6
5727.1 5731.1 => 15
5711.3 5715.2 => 15.4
